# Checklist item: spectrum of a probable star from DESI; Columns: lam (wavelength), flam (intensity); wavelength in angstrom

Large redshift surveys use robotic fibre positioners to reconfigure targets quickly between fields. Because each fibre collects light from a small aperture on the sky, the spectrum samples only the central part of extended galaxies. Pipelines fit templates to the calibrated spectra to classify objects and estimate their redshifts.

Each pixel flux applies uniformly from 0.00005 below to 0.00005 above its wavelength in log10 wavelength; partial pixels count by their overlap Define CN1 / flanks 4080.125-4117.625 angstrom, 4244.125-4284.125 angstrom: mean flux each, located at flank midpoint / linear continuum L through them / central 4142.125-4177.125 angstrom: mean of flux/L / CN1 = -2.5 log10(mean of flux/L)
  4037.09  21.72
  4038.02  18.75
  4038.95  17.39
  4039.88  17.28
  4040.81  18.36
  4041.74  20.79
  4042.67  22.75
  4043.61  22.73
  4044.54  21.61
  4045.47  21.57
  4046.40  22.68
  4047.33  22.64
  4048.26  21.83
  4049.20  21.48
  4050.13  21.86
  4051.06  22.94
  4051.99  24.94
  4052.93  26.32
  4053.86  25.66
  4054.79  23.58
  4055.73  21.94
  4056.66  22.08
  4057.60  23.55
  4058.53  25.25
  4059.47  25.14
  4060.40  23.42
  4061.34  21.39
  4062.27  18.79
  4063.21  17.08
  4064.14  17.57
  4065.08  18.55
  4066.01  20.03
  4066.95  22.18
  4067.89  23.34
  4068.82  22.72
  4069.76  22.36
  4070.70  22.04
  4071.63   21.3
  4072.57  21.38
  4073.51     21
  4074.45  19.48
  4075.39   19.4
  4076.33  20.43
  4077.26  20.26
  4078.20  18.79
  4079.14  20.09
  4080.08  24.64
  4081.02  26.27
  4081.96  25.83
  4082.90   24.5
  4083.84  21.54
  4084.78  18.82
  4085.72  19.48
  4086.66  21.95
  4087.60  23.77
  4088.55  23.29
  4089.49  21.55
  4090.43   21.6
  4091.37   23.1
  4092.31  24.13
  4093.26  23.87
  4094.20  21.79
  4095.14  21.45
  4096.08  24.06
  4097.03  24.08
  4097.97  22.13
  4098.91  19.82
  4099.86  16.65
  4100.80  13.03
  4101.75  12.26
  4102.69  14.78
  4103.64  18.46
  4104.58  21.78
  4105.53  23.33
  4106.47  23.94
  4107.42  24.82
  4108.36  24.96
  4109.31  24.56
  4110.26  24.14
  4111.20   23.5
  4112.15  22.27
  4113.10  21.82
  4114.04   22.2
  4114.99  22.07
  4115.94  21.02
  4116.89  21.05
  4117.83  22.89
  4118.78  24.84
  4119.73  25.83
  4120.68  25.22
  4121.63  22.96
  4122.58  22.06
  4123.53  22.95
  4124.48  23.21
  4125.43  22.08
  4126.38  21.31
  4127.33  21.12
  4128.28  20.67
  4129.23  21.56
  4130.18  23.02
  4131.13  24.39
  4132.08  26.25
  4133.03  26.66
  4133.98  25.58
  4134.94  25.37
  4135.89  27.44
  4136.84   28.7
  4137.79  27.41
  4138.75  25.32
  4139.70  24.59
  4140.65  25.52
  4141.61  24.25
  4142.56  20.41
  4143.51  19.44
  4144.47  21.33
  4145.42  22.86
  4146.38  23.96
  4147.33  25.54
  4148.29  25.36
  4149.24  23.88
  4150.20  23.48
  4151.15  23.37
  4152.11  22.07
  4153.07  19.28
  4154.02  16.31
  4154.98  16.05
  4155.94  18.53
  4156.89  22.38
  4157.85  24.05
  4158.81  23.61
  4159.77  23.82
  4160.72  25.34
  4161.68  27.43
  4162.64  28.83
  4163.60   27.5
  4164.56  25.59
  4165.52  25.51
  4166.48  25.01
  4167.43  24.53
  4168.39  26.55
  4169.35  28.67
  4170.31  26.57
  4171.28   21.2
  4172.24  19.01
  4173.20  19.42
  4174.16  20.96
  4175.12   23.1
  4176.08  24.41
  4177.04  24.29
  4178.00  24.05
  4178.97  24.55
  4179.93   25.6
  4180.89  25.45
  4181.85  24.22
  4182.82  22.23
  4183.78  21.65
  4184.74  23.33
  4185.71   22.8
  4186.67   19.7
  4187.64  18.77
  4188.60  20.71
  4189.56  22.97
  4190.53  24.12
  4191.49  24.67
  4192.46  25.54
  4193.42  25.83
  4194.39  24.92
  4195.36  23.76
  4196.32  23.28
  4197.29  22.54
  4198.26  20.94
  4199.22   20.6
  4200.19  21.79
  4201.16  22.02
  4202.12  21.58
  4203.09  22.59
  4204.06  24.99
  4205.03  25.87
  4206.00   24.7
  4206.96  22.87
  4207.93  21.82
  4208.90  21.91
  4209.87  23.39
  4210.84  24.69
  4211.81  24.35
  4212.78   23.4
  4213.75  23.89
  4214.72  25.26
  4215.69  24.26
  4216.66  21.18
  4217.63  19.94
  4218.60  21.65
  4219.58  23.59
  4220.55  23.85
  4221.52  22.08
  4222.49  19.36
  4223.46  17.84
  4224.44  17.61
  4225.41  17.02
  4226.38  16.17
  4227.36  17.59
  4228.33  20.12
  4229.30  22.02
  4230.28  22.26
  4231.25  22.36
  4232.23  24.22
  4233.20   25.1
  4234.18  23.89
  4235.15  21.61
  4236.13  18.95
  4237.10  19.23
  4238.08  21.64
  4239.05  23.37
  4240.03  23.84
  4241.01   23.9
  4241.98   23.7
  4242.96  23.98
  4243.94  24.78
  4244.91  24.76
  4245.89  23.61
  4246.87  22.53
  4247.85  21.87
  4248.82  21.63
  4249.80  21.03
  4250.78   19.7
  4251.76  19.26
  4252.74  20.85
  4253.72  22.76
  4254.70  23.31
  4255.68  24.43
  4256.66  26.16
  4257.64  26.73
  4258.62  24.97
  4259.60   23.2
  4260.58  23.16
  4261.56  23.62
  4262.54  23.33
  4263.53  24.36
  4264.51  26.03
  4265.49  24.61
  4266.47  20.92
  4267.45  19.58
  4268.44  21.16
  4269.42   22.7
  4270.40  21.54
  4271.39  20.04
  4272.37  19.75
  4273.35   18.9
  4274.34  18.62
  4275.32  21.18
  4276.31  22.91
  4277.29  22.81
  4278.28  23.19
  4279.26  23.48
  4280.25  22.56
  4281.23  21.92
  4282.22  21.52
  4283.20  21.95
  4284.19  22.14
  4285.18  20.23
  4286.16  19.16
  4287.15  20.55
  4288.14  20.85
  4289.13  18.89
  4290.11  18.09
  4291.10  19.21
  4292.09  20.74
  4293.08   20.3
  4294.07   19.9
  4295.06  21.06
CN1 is -0.056 mag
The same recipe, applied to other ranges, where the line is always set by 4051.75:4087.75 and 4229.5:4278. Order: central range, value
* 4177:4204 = -0.03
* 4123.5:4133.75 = -0.05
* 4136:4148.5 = -0.10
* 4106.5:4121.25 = -0.06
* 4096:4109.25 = 0.09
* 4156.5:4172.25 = -0.14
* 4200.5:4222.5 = -0.03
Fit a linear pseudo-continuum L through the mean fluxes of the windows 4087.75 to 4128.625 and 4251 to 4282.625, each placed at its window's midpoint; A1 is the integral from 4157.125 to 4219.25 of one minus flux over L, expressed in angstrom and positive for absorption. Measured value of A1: -3.9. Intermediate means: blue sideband 21.9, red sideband 22.5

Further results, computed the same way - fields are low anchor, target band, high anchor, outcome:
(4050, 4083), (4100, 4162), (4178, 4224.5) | -0.7 angstrom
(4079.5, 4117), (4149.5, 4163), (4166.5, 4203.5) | 0.2 angstrom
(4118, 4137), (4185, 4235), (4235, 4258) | 1.6 angstrom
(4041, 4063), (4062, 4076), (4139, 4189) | 1.4 angstrom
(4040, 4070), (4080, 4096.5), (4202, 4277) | -0.6 angstrom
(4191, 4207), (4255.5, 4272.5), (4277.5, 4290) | -1.1 angstrom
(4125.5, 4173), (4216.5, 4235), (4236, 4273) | 1.6 angstrom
